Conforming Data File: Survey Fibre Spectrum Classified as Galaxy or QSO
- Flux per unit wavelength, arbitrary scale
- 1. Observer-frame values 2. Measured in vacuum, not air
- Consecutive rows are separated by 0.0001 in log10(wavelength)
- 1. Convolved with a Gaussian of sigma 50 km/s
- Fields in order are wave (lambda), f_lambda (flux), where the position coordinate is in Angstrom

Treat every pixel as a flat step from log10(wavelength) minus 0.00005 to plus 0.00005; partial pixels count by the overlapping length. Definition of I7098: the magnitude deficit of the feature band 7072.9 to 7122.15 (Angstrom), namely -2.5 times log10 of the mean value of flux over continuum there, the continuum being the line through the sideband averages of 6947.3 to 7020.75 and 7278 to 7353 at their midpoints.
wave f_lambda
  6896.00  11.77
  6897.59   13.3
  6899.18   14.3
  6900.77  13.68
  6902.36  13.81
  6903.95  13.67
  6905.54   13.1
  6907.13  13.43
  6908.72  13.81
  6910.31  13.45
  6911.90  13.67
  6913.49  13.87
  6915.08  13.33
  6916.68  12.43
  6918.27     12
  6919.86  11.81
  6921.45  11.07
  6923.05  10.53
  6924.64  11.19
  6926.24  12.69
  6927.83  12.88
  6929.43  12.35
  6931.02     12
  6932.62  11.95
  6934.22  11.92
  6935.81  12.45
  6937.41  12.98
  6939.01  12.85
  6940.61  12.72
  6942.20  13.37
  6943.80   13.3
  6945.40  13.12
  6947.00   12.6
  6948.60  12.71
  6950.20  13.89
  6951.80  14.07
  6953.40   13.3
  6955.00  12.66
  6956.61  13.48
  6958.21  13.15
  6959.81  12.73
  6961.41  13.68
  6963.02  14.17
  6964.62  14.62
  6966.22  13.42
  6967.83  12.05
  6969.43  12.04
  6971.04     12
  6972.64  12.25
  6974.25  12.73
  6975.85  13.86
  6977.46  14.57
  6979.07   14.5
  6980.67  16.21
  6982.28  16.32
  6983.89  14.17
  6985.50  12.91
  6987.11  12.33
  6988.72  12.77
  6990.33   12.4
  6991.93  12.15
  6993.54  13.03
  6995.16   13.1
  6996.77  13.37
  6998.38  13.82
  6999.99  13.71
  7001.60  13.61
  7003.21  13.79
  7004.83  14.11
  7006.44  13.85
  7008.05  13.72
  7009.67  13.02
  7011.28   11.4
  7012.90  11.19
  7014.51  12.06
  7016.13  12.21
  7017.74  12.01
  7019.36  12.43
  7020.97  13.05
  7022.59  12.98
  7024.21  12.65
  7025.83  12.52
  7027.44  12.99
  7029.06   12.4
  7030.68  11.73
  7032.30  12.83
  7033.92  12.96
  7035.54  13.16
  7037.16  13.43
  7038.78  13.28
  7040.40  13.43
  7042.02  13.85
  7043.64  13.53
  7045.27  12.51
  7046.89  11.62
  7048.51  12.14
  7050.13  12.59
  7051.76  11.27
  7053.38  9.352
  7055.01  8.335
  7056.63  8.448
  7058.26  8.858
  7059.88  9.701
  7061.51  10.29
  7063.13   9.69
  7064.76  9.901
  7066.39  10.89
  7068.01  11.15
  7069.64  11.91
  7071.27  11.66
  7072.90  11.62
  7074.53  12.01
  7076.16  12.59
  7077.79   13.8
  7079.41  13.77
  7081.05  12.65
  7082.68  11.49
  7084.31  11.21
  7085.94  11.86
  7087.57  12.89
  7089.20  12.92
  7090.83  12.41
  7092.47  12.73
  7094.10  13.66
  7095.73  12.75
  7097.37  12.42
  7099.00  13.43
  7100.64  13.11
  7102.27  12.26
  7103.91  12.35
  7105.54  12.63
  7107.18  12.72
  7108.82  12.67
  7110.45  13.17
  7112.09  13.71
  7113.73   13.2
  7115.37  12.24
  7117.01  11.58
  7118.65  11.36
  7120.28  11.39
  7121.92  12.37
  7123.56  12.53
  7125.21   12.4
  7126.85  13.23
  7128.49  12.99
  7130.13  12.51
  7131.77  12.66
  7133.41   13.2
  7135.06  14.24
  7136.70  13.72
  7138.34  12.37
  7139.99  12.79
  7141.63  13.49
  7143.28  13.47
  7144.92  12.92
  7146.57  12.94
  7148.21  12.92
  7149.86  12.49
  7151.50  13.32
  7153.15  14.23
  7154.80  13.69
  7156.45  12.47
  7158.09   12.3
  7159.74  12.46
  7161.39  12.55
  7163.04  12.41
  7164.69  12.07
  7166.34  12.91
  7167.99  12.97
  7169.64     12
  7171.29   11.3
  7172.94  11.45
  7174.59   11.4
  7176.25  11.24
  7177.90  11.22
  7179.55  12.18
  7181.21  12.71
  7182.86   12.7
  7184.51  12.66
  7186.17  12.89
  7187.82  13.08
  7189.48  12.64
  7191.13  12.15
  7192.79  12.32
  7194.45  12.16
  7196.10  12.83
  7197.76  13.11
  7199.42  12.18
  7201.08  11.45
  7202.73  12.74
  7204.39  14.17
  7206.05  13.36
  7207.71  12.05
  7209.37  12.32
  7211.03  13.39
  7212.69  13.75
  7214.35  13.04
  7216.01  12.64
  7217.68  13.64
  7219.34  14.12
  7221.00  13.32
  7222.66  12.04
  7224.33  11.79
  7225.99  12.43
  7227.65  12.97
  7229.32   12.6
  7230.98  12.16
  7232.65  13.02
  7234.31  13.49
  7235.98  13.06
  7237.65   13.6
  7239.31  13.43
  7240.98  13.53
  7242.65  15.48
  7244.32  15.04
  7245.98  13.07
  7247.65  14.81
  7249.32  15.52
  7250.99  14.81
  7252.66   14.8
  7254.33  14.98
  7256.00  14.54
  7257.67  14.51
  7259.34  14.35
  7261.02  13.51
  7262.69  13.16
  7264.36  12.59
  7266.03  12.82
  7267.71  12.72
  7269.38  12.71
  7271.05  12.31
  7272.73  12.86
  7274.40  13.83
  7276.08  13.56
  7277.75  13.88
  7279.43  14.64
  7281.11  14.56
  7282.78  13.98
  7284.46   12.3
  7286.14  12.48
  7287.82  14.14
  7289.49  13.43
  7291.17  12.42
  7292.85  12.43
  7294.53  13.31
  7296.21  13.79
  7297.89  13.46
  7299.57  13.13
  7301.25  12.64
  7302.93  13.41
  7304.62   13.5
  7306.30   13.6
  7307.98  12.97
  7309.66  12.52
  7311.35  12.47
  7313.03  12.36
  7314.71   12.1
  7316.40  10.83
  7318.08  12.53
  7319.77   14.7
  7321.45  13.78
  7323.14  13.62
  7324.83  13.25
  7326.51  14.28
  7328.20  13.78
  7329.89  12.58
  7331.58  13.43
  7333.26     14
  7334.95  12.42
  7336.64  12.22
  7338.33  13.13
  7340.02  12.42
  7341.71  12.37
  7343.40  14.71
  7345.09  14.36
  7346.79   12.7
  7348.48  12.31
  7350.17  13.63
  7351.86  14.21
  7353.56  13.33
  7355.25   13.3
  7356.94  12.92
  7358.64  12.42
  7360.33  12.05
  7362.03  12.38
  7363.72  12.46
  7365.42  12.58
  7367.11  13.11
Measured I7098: 0.06 mag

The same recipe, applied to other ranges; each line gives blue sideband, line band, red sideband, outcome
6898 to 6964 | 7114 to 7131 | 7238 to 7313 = 0.085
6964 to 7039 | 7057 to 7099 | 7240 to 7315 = 0.124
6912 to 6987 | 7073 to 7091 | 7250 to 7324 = 0.056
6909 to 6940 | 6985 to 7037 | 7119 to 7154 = -0.017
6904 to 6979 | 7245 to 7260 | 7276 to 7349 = -0.115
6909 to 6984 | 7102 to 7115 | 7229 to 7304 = 0.040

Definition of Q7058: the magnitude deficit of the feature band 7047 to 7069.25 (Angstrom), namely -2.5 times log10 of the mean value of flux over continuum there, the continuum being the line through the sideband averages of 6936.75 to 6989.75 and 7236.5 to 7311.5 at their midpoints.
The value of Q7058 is 0.29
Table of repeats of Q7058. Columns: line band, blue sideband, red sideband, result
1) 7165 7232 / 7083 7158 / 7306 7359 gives 0.03 mag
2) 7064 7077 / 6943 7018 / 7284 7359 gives 0.15 mag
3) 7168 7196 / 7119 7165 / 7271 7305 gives 0.07 mag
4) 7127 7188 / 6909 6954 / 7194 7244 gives 0.02 mag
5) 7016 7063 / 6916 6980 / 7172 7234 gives 0.07 mag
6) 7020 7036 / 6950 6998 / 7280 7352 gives 0.05 mag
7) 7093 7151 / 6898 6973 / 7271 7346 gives 0.02 mag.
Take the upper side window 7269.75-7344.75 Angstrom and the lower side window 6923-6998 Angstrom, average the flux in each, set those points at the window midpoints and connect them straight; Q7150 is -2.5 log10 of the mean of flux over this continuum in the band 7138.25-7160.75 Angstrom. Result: 0.01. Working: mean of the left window 13.1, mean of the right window 13.2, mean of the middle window 13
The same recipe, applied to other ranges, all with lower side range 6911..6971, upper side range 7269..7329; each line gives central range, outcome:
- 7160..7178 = 0.091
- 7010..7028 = 0.047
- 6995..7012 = -0.048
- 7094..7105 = 0.014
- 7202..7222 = -0.008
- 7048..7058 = 0.255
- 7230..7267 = -0.061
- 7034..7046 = -0.033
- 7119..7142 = 0.017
